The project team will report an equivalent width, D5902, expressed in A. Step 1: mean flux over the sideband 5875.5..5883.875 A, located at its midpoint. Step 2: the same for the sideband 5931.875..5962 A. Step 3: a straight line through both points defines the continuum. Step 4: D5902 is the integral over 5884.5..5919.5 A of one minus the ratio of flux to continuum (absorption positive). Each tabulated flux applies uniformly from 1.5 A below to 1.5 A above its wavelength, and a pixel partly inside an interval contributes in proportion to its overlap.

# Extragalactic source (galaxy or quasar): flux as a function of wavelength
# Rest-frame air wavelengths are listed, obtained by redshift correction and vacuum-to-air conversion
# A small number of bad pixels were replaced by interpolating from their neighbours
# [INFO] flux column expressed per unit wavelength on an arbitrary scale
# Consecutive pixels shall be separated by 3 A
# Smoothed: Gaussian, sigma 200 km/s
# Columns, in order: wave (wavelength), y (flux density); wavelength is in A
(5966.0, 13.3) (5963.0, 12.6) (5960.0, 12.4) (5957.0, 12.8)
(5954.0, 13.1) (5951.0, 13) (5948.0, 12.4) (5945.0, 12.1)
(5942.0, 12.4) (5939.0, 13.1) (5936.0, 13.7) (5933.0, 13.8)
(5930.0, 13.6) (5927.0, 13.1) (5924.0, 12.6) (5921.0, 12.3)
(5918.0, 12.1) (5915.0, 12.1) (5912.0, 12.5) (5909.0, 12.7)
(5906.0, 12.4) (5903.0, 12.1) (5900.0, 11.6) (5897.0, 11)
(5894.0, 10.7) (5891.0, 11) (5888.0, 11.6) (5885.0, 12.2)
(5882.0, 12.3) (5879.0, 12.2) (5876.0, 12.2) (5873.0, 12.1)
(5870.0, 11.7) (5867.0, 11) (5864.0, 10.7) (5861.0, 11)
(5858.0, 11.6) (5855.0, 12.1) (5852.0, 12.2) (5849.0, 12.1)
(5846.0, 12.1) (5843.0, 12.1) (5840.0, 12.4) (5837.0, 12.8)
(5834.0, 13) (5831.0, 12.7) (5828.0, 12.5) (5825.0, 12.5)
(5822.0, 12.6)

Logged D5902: 1.8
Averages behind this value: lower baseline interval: 12.2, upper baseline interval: 12.9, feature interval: 11.8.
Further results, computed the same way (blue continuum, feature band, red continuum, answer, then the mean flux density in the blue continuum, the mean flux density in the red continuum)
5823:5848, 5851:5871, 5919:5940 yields 1.9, 12.5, 13.1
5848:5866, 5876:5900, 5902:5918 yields 0.8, 11.6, 12.3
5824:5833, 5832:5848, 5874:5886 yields 0.0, 12.6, 12.2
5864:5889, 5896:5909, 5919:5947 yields 0.5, 11.8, 12.9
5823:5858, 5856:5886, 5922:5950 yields 2.1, 12.4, 13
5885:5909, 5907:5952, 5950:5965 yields -1.9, 11.6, 12.8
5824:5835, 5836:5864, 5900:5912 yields 1.4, 12.7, 12.3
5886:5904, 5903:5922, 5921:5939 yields -0.1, 11.3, 13.2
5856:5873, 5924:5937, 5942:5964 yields -1.2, 11.3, 12.6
